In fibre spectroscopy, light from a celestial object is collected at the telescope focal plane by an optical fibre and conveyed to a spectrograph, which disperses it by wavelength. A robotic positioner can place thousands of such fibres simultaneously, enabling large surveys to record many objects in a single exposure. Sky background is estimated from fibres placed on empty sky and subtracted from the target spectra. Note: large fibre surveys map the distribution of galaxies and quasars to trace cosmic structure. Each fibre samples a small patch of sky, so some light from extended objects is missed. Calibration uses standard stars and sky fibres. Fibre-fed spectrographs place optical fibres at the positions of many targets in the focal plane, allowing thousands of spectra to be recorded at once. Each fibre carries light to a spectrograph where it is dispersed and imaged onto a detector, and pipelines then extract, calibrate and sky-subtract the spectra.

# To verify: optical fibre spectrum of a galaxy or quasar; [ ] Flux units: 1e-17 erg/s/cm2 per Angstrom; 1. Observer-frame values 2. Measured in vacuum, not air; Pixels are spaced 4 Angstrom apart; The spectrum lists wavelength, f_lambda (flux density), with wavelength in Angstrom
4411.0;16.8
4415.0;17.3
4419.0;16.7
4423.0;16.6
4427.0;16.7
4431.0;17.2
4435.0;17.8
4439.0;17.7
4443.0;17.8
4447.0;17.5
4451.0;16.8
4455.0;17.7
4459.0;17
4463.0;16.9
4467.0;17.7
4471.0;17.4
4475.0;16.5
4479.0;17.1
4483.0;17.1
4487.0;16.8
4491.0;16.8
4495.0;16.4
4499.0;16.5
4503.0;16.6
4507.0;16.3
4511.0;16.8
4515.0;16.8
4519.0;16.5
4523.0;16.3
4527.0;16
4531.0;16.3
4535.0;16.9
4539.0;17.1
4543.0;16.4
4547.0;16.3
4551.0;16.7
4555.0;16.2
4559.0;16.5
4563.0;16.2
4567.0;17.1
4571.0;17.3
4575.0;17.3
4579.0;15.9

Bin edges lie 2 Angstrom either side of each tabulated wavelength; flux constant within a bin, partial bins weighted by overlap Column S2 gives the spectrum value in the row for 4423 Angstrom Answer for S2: 16.6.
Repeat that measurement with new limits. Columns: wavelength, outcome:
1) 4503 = 16.6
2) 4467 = 17.7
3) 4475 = 16.5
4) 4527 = 16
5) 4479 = 17.1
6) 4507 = 16.3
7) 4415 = 17.3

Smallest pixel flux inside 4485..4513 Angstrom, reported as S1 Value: 16.3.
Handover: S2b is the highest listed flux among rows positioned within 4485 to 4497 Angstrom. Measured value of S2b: 16.8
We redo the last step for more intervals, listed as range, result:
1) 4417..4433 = 17.2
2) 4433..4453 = 17.8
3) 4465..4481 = 17.7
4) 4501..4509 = 16.6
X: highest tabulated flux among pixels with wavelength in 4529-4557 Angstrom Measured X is 17.1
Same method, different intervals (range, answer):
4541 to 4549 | 16.4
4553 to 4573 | 17.3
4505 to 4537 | 16.9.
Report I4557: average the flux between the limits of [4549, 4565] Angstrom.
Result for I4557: 16.4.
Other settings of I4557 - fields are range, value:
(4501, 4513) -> 16.6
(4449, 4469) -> 17.2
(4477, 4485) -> 17.1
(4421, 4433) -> 16.8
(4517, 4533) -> 16.3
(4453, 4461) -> 17.4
